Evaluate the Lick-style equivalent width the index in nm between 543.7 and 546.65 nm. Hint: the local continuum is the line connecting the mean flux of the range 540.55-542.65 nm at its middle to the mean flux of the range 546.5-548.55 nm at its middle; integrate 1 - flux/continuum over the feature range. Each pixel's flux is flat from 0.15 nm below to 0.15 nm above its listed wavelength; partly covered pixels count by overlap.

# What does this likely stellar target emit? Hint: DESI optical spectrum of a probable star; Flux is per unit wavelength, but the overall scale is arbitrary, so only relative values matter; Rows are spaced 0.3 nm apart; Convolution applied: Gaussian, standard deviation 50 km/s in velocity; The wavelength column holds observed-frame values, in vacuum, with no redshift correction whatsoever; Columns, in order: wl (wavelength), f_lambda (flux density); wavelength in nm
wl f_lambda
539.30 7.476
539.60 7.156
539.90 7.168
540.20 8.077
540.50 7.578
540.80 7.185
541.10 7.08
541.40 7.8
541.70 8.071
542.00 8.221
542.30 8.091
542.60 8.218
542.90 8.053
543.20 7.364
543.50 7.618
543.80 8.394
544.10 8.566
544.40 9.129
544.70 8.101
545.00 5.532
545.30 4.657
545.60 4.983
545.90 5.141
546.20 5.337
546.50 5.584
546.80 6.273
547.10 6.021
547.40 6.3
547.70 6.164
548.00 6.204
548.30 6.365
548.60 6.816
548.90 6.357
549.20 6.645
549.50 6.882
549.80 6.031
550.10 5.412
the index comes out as 0.15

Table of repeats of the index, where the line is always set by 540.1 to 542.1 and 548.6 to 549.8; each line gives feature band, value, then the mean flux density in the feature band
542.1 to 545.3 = -0.18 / 7.76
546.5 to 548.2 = 0.17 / 6.14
